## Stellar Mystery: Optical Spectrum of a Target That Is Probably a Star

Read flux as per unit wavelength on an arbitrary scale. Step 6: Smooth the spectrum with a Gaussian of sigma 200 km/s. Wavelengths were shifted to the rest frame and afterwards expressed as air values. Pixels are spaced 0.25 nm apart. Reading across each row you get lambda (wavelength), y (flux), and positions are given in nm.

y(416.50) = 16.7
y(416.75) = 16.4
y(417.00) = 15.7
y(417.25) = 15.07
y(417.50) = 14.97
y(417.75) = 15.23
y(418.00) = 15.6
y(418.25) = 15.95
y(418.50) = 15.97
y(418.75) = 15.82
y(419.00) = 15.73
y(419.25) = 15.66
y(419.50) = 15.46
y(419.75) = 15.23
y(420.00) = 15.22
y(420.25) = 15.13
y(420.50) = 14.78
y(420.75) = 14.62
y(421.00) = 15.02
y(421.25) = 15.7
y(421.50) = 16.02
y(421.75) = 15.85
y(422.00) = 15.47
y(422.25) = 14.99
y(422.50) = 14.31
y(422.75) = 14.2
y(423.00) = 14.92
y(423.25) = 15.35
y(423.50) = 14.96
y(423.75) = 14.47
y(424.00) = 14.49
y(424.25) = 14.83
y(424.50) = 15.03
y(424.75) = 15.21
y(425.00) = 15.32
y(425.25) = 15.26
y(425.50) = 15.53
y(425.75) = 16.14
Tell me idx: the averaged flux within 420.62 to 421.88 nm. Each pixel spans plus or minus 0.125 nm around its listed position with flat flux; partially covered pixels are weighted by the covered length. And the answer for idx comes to 15.4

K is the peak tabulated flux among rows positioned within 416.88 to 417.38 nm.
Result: 15.7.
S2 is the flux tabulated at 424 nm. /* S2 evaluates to 14.49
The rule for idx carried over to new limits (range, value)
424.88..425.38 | 15.3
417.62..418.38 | 15.6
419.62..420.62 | 15.1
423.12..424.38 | 14.8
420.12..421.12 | 14.9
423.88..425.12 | 15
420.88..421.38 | 15.4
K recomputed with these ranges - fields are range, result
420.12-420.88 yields 15.13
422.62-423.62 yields 15.35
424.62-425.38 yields 15.32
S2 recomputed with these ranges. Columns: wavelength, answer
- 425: 15.32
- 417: 15.7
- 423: 14.92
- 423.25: 15.35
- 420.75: 14.62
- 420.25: 15.13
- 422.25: 14.99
